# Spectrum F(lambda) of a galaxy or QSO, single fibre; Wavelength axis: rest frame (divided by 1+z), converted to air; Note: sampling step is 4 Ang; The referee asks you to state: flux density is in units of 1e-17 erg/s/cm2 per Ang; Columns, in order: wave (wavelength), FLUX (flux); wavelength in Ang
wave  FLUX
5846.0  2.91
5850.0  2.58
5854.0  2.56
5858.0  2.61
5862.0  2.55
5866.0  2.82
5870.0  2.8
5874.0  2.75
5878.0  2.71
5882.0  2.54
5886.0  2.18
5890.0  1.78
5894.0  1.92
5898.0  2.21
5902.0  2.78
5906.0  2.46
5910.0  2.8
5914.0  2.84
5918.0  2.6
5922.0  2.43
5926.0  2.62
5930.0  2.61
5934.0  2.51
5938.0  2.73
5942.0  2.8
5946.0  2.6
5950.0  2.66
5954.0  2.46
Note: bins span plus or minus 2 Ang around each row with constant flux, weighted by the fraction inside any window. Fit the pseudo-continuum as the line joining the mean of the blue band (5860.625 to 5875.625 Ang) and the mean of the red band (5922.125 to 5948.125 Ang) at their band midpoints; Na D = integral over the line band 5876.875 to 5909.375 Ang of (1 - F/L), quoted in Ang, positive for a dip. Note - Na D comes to 4.4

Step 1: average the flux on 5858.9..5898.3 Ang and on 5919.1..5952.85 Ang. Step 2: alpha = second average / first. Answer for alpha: 1.07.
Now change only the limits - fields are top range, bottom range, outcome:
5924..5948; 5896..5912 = 1.03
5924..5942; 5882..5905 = 1.19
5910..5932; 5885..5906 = 1.20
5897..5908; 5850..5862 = 0.97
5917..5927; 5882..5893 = 1.22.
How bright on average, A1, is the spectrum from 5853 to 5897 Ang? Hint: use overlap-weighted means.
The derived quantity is 2.47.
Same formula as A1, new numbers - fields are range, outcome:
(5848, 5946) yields 2.55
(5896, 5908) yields 2.48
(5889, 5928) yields 2.46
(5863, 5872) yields 2.78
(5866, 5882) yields 2.73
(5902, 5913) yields 2.68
